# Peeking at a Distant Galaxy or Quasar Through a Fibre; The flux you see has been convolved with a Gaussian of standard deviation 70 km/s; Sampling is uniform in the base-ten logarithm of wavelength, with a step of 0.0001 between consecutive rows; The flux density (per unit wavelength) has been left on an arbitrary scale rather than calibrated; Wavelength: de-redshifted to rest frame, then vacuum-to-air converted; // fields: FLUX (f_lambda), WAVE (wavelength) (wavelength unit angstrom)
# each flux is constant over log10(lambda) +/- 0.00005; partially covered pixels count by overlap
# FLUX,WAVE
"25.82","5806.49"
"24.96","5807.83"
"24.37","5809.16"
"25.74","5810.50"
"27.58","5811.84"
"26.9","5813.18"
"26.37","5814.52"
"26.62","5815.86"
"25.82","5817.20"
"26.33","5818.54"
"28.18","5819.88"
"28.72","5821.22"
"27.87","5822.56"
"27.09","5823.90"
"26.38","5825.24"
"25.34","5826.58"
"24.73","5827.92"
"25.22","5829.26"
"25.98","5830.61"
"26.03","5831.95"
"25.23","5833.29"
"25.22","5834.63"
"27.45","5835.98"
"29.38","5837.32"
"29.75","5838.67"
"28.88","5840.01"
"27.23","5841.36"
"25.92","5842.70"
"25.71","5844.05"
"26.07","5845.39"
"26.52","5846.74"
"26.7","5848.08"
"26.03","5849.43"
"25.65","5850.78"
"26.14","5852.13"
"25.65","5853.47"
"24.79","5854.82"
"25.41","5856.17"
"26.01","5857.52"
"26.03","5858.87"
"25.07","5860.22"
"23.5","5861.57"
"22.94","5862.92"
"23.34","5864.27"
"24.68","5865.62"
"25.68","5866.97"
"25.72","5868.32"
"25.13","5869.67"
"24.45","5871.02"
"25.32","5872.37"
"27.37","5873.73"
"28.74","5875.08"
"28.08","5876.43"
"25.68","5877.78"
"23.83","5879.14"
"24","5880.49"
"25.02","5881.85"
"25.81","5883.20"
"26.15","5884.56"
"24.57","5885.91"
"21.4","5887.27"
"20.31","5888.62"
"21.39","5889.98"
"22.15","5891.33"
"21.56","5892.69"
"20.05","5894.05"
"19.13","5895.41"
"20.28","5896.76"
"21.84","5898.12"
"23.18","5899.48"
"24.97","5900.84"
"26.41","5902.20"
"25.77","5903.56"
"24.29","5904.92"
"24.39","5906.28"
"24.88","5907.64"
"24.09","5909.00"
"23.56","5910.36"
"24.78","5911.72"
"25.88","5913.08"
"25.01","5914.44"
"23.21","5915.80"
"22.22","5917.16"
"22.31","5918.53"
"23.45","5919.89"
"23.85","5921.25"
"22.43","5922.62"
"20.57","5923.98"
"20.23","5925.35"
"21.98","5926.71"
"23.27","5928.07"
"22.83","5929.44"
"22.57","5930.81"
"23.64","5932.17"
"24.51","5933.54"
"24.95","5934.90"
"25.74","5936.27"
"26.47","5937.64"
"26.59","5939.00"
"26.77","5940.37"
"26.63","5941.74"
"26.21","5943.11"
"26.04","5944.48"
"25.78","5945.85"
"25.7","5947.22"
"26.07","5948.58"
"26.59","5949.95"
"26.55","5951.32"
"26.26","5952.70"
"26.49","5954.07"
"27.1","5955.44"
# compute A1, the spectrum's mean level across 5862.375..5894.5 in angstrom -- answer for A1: 24.3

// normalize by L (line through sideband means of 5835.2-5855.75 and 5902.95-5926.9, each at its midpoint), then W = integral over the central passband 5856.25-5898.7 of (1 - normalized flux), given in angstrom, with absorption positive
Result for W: 2.1 angstrom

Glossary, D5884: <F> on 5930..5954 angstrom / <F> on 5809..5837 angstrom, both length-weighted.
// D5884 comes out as 0.97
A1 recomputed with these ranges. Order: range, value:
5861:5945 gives 24.1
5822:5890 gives 25.7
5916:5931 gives 22.3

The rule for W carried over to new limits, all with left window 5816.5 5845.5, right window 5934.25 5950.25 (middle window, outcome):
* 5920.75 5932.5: 1.75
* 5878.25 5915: 4.00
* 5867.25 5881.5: 0.38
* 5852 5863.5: 0.69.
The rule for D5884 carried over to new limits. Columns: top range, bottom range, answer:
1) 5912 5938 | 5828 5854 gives 0.88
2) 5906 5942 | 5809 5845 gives 0.90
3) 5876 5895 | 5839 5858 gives 0.89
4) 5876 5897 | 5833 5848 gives 0.85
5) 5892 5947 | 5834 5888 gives 0.92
